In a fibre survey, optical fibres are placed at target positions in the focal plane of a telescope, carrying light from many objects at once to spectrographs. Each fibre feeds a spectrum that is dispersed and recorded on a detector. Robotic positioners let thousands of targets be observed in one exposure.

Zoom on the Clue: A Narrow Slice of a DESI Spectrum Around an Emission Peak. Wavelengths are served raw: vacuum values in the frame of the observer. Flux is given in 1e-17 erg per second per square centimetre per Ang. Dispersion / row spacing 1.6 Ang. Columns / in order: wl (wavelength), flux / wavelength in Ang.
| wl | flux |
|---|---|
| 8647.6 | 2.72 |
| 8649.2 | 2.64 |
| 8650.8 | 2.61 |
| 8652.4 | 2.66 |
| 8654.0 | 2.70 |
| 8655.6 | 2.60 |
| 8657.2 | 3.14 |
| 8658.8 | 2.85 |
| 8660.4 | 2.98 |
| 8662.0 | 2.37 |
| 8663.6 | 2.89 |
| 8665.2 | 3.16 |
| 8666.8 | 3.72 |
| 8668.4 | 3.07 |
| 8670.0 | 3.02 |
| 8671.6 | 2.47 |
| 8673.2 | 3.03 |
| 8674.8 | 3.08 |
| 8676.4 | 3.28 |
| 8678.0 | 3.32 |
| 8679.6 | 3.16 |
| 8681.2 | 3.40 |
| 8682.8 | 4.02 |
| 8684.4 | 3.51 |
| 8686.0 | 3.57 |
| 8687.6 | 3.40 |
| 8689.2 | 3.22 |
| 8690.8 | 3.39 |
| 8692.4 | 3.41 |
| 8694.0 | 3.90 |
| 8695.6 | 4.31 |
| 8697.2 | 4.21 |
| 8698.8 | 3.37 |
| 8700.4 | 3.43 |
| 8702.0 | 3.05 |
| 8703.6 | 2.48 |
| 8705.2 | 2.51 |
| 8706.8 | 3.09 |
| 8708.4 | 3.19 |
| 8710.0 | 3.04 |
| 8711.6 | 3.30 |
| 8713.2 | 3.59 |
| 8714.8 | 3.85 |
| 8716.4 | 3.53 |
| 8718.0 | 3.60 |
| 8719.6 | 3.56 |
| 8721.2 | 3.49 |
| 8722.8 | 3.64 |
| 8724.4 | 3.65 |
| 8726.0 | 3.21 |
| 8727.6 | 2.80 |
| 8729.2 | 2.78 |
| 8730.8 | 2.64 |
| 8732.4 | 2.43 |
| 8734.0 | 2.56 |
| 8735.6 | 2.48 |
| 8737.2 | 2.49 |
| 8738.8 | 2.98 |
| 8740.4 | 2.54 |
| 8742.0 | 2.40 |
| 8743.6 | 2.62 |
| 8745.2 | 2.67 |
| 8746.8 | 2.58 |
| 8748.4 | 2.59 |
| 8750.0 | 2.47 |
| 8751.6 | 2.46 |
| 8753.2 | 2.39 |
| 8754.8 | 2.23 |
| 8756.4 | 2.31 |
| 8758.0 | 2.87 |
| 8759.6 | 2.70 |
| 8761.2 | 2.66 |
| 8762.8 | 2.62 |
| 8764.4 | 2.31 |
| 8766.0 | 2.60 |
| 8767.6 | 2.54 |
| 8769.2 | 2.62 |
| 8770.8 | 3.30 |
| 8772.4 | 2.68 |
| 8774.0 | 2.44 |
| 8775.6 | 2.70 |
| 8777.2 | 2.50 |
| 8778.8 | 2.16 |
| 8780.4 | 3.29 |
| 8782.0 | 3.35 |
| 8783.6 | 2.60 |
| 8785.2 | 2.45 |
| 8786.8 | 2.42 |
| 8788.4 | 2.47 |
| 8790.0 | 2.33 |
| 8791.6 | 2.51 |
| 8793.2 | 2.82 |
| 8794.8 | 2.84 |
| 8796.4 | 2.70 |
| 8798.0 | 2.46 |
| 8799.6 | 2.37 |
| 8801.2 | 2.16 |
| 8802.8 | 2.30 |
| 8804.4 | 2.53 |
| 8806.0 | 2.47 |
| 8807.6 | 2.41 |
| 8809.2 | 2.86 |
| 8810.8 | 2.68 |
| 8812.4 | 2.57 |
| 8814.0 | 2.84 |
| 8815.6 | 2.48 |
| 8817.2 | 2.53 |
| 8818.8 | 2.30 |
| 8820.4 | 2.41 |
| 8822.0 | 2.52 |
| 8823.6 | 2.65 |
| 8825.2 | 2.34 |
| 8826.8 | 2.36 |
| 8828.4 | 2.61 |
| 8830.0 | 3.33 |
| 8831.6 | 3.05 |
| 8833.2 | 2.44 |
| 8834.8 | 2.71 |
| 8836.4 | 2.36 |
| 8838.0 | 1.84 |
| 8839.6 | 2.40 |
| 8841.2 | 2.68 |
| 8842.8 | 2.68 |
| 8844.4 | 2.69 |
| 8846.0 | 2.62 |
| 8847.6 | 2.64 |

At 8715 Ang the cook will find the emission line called [N II] 6583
